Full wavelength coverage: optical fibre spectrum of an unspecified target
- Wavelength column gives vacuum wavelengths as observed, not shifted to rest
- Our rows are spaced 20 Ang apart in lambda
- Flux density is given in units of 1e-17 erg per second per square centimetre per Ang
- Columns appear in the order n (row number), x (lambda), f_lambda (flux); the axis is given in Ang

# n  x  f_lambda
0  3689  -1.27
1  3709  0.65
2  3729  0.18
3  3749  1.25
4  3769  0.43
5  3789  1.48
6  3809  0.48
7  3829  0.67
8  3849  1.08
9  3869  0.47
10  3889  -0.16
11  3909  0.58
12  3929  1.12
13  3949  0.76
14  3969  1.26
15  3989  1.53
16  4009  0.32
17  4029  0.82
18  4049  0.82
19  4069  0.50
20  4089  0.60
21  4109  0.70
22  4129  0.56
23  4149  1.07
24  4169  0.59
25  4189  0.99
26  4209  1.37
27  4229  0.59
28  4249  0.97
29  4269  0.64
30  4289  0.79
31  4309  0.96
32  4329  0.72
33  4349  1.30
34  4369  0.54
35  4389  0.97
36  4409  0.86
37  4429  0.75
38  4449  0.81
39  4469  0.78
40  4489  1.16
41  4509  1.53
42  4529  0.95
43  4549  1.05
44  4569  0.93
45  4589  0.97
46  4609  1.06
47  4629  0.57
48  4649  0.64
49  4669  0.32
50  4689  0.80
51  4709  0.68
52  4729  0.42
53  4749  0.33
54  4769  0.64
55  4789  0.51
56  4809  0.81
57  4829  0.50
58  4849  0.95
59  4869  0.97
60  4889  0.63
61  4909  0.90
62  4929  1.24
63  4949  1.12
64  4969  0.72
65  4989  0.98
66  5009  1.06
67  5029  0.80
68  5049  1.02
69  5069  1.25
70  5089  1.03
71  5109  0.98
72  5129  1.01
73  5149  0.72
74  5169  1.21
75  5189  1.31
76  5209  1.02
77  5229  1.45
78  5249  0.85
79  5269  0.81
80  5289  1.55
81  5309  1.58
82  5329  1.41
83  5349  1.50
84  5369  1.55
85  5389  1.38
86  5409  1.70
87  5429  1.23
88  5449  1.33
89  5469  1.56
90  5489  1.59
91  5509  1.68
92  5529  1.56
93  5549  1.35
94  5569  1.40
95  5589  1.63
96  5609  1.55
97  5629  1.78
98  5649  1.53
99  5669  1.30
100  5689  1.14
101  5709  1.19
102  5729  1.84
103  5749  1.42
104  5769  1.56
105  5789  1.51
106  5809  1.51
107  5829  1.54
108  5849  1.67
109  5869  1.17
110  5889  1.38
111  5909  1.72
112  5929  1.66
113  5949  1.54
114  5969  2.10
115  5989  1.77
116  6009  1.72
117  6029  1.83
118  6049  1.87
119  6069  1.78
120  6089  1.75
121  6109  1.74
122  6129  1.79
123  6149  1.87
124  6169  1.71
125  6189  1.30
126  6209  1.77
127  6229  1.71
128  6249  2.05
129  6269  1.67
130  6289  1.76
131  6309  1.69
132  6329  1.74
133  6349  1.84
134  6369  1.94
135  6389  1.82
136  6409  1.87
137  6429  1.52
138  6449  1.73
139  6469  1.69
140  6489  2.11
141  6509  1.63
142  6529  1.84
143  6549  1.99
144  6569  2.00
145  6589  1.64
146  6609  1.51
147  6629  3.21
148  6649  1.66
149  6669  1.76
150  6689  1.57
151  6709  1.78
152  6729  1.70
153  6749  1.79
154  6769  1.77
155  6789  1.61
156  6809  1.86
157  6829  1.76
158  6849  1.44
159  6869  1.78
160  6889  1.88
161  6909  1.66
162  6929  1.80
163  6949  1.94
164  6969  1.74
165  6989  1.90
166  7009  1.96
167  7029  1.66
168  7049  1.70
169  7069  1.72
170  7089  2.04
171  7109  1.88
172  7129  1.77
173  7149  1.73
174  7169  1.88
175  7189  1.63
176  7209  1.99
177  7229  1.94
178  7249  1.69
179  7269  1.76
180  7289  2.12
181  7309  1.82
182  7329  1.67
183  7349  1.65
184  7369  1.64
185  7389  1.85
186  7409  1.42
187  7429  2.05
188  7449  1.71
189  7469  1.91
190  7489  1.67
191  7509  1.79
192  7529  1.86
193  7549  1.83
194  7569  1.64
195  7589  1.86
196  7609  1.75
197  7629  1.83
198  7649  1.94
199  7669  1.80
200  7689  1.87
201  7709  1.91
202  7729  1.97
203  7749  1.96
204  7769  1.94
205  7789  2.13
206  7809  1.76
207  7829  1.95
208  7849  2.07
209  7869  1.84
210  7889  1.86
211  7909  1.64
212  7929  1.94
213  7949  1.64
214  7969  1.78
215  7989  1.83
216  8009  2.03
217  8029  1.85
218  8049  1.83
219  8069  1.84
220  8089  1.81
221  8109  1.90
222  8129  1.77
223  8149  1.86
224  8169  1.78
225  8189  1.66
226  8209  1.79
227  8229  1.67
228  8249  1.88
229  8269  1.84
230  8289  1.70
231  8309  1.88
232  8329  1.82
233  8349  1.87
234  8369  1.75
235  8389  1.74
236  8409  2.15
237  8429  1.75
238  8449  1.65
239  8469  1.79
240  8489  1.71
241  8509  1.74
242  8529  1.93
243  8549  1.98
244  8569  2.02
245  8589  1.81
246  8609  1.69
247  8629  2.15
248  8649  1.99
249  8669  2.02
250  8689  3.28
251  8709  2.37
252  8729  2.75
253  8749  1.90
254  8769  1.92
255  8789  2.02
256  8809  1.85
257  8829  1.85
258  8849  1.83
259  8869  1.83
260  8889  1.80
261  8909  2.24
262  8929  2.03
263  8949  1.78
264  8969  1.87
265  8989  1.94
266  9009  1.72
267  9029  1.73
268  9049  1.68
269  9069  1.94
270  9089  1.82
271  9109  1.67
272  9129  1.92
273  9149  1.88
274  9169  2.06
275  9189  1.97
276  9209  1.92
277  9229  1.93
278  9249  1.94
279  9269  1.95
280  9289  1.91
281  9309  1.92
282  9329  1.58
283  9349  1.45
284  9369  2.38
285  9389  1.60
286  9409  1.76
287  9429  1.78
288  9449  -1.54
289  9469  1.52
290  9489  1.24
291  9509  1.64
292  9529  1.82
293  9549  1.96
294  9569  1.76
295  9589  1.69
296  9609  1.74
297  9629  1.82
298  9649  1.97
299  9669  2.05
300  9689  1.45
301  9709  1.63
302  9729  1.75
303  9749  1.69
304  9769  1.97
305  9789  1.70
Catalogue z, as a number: 0.32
